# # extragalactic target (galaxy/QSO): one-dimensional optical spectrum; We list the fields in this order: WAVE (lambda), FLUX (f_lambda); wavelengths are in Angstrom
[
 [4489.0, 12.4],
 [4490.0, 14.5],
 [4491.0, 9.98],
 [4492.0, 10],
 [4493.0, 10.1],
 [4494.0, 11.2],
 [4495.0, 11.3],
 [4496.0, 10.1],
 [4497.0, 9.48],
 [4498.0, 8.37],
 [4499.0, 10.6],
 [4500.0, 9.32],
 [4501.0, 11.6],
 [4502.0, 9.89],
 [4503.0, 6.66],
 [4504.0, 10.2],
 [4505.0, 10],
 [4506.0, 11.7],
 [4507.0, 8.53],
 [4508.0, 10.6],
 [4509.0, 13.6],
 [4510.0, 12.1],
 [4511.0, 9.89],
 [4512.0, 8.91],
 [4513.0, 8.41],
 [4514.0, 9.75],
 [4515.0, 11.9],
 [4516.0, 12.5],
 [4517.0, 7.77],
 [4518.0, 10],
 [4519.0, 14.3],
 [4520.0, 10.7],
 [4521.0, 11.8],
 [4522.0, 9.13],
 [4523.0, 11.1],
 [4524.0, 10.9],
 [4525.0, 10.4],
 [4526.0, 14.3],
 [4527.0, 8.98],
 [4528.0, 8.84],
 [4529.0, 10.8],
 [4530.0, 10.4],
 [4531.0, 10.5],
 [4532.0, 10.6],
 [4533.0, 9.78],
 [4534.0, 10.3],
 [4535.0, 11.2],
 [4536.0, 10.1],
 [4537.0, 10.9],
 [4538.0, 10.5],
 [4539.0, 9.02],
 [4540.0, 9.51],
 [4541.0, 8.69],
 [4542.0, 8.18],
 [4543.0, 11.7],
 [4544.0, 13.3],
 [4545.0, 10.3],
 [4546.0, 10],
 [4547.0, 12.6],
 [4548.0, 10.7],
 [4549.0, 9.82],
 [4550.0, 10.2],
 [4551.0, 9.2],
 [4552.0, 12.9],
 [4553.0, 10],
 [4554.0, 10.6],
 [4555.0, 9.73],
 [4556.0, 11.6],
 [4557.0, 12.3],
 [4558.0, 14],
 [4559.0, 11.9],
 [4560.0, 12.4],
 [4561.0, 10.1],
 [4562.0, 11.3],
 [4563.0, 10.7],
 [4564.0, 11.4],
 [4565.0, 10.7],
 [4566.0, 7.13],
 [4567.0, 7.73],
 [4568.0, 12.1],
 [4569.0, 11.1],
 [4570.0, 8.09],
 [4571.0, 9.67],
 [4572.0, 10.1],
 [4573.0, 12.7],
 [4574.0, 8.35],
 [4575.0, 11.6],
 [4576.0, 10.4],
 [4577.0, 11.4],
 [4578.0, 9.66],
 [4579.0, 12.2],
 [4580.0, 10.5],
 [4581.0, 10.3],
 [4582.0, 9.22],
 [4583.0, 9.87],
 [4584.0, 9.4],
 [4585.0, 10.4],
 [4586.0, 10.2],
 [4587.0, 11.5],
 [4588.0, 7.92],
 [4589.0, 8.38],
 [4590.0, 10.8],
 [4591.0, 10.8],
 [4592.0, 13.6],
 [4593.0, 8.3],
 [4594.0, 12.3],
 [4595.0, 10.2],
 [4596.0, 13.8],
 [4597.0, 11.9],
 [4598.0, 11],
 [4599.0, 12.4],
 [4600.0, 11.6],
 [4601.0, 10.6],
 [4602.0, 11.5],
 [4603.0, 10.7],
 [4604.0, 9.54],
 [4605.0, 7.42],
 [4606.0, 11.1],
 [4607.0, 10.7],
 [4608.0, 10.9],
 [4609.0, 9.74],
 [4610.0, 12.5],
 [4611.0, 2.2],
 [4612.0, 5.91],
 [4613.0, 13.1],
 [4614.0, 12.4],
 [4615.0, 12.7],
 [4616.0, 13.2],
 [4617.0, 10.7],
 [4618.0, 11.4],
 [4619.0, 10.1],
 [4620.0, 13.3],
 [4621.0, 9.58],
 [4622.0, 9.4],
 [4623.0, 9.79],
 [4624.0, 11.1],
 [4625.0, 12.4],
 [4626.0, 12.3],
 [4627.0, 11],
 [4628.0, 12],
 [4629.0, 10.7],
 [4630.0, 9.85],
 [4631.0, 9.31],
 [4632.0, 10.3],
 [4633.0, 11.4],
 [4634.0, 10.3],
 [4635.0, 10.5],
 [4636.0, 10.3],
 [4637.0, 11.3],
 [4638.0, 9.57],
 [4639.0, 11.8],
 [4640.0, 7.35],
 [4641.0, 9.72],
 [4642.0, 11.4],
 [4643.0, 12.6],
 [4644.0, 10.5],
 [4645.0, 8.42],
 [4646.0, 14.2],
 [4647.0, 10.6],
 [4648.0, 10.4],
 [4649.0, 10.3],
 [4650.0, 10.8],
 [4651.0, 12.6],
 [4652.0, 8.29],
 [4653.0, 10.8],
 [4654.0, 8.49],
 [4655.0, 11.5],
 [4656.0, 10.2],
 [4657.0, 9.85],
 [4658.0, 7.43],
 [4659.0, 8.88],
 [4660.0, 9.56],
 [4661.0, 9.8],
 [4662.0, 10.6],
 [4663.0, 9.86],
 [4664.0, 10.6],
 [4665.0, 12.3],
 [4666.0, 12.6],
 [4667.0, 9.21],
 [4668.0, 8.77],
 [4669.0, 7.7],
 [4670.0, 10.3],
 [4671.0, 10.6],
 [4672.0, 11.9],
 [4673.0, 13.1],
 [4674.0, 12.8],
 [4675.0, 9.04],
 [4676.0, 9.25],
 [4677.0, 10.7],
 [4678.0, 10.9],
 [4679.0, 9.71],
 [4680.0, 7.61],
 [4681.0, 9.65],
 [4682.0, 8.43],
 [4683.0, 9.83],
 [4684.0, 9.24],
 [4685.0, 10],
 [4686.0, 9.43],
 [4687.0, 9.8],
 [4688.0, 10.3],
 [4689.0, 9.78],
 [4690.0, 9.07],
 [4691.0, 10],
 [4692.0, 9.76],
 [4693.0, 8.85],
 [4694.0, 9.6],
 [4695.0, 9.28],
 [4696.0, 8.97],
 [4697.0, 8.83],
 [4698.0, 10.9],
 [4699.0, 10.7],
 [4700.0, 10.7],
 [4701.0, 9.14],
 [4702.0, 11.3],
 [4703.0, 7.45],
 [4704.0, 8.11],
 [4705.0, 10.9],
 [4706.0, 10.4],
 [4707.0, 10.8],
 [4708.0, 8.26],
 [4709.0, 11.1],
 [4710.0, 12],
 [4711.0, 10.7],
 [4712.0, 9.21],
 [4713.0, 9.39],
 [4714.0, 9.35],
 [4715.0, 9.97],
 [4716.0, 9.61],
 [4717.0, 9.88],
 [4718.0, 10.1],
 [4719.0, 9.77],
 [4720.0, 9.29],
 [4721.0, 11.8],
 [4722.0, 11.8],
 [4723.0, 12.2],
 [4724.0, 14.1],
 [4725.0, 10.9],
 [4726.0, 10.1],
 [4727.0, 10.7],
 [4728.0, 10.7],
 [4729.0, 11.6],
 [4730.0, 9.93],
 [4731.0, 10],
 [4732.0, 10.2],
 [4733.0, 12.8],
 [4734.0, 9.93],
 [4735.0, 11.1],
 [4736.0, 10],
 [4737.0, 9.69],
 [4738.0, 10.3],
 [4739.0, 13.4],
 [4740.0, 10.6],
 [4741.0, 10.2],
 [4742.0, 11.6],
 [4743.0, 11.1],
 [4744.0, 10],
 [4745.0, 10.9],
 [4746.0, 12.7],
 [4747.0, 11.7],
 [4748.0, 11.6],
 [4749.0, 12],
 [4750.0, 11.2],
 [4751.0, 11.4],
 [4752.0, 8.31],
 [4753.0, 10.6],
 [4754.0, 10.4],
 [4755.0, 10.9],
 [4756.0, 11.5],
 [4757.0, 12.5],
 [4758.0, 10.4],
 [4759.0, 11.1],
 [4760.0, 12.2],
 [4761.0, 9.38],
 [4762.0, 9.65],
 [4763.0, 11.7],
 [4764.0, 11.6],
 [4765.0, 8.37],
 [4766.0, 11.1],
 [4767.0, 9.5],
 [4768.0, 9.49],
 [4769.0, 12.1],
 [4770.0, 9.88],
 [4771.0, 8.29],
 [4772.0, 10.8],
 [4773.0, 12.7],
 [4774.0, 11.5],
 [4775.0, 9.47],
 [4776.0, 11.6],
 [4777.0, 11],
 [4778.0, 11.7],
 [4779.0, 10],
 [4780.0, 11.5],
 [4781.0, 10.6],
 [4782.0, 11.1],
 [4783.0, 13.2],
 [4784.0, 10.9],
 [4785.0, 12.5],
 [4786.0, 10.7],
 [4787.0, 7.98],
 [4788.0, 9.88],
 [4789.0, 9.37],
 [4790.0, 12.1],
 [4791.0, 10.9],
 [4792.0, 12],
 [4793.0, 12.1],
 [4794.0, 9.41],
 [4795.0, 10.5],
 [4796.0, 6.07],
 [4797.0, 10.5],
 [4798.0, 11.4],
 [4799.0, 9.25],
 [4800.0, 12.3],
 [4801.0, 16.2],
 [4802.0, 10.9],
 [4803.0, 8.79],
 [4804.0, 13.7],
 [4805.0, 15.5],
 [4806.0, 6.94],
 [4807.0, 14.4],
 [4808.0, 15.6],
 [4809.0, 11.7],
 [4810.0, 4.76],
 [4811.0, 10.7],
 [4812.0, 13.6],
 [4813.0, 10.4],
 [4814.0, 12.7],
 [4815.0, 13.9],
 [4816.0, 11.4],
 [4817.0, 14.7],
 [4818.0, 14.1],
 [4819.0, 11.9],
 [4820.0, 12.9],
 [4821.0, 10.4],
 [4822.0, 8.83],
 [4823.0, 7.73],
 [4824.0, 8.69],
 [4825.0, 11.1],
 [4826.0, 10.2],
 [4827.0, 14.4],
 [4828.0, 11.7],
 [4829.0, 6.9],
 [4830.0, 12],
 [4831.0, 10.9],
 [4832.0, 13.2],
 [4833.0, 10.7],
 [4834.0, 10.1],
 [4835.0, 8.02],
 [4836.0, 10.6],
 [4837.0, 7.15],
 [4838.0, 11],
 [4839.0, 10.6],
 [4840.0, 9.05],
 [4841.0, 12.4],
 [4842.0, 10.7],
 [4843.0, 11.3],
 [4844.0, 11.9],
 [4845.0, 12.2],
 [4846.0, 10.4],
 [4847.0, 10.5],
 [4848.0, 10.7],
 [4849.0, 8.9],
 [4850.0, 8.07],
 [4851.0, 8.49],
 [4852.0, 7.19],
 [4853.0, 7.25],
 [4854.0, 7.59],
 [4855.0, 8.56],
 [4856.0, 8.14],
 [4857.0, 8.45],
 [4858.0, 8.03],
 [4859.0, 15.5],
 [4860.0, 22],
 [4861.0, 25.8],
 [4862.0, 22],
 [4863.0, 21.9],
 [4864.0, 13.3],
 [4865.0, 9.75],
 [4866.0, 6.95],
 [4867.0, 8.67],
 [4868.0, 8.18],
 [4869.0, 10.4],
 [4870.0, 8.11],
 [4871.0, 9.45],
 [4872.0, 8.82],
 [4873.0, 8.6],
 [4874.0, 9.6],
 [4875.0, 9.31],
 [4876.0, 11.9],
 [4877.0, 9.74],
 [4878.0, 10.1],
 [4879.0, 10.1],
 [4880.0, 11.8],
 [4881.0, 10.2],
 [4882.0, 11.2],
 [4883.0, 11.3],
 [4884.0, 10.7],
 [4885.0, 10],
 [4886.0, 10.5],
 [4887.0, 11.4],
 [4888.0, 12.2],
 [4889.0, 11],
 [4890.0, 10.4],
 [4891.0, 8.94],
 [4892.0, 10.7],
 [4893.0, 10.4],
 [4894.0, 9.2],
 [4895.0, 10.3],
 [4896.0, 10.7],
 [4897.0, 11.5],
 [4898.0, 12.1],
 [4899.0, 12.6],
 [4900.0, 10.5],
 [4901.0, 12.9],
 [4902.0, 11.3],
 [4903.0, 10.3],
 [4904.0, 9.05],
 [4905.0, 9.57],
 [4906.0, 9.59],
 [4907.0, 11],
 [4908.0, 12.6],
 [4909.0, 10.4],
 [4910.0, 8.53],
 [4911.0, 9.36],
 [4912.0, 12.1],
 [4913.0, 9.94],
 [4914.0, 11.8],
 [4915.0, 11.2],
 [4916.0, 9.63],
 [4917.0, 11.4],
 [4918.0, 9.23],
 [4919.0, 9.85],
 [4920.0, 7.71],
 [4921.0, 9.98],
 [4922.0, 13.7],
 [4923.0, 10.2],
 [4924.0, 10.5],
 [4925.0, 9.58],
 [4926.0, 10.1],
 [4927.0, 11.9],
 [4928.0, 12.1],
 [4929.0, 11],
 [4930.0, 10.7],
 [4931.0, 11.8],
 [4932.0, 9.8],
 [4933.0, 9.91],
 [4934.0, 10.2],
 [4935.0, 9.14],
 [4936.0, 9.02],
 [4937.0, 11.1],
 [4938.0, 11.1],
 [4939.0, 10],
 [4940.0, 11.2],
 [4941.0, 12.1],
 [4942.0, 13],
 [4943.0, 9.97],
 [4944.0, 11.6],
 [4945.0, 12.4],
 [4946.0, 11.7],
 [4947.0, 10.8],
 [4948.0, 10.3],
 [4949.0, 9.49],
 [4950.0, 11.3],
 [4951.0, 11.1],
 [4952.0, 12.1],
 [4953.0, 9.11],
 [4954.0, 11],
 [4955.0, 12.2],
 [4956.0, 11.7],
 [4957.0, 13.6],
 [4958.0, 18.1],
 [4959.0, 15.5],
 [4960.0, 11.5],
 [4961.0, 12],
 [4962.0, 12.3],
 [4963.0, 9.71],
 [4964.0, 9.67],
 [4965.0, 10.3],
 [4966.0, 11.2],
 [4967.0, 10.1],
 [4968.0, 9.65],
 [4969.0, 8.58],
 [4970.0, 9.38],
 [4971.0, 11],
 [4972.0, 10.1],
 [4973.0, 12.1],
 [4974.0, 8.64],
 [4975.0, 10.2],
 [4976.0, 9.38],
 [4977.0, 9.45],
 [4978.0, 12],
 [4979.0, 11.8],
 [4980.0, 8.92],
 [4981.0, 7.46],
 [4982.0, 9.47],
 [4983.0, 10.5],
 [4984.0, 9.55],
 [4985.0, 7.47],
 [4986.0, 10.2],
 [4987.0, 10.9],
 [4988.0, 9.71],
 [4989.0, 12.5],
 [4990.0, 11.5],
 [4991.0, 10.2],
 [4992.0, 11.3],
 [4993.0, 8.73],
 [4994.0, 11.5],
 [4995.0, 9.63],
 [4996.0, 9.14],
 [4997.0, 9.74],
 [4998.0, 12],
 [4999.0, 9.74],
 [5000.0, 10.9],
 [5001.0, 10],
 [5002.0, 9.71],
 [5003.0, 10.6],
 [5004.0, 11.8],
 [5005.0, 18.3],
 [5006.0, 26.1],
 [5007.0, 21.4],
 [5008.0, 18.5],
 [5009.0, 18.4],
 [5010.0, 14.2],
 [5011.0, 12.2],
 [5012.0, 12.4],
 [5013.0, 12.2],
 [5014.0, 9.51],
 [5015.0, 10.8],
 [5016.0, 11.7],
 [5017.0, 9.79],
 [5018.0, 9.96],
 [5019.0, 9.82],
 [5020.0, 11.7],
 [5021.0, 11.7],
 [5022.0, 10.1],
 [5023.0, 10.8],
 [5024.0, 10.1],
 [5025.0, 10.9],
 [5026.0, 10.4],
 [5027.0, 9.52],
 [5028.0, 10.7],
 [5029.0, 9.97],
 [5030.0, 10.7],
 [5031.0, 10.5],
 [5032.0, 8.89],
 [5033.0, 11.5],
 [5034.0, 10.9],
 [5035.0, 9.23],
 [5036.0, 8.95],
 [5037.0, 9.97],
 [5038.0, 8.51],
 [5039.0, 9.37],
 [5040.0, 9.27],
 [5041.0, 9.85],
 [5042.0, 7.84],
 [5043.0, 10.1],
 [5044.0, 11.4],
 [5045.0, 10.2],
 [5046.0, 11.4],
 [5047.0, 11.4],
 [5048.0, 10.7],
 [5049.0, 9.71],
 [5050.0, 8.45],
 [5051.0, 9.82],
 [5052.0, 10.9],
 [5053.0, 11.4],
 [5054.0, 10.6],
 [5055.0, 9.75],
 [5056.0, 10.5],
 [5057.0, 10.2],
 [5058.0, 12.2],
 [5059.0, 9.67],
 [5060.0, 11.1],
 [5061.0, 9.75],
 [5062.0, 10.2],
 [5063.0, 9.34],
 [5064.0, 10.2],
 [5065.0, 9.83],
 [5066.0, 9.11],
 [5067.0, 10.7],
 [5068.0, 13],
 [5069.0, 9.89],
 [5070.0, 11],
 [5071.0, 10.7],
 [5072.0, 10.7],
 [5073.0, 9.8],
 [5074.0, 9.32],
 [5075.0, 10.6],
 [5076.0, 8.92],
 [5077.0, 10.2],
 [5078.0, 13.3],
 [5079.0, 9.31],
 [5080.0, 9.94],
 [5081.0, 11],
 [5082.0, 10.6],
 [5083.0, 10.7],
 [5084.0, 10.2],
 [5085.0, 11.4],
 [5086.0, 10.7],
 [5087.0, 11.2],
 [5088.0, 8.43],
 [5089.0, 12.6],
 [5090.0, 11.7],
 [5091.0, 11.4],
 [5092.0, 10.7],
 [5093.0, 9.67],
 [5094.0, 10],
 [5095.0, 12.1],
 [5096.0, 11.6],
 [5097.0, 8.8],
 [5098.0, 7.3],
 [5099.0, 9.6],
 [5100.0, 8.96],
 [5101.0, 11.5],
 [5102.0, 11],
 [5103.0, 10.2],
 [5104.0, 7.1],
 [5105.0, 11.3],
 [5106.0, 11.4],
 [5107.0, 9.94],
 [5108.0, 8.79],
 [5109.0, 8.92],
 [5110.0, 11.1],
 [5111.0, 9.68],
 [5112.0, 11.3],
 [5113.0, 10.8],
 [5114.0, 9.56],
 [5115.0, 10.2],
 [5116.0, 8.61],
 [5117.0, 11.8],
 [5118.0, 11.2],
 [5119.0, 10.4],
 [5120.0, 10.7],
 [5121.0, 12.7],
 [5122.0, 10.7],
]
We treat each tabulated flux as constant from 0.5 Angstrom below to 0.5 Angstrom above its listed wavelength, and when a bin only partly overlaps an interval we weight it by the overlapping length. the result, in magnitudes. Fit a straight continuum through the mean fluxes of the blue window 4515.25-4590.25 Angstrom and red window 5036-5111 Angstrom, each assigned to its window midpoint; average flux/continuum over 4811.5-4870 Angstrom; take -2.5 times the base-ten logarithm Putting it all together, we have -0.09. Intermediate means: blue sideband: 10.5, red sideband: 10.3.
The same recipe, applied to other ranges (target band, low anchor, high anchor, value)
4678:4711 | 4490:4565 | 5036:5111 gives 0.08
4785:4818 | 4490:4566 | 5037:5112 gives -0.09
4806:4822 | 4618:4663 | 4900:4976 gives -0.12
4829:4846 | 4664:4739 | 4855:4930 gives 0.02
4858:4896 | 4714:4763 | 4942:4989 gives -0.07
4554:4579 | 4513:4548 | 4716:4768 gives -0.01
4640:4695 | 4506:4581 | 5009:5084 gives 0.05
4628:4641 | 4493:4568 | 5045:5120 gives 0.02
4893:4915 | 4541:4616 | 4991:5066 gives 0.02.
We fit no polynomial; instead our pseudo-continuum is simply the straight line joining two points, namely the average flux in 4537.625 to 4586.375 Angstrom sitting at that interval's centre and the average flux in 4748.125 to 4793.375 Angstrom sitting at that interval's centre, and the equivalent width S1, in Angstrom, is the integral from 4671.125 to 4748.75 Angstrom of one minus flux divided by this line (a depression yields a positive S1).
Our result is 2.8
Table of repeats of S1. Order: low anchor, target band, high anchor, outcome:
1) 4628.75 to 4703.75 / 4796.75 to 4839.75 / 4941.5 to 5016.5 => -1.74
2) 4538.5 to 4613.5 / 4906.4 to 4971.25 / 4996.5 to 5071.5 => 0.39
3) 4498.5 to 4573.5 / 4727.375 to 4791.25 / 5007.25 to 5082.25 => -1.37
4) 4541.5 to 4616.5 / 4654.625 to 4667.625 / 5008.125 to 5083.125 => 0.56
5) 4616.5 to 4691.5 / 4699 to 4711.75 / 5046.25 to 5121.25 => 0.32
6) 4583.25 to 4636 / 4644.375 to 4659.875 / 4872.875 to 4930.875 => 0.69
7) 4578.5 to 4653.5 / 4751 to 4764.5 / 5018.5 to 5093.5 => -0.34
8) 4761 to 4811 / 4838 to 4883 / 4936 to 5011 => 0.43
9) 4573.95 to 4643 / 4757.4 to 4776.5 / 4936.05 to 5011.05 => 0.69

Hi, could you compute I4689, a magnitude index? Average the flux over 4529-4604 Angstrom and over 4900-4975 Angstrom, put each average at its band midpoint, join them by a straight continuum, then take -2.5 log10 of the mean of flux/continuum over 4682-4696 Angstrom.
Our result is 0.12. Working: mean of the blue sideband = 10.6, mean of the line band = 9.55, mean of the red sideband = 10.9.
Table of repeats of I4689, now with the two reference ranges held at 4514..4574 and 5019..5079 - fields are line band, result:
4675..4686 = 0.11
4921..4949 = -0.05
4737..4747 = -0.07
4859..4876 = -0.22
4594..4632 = -0.02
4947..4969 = -0.11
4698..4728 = 0.02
